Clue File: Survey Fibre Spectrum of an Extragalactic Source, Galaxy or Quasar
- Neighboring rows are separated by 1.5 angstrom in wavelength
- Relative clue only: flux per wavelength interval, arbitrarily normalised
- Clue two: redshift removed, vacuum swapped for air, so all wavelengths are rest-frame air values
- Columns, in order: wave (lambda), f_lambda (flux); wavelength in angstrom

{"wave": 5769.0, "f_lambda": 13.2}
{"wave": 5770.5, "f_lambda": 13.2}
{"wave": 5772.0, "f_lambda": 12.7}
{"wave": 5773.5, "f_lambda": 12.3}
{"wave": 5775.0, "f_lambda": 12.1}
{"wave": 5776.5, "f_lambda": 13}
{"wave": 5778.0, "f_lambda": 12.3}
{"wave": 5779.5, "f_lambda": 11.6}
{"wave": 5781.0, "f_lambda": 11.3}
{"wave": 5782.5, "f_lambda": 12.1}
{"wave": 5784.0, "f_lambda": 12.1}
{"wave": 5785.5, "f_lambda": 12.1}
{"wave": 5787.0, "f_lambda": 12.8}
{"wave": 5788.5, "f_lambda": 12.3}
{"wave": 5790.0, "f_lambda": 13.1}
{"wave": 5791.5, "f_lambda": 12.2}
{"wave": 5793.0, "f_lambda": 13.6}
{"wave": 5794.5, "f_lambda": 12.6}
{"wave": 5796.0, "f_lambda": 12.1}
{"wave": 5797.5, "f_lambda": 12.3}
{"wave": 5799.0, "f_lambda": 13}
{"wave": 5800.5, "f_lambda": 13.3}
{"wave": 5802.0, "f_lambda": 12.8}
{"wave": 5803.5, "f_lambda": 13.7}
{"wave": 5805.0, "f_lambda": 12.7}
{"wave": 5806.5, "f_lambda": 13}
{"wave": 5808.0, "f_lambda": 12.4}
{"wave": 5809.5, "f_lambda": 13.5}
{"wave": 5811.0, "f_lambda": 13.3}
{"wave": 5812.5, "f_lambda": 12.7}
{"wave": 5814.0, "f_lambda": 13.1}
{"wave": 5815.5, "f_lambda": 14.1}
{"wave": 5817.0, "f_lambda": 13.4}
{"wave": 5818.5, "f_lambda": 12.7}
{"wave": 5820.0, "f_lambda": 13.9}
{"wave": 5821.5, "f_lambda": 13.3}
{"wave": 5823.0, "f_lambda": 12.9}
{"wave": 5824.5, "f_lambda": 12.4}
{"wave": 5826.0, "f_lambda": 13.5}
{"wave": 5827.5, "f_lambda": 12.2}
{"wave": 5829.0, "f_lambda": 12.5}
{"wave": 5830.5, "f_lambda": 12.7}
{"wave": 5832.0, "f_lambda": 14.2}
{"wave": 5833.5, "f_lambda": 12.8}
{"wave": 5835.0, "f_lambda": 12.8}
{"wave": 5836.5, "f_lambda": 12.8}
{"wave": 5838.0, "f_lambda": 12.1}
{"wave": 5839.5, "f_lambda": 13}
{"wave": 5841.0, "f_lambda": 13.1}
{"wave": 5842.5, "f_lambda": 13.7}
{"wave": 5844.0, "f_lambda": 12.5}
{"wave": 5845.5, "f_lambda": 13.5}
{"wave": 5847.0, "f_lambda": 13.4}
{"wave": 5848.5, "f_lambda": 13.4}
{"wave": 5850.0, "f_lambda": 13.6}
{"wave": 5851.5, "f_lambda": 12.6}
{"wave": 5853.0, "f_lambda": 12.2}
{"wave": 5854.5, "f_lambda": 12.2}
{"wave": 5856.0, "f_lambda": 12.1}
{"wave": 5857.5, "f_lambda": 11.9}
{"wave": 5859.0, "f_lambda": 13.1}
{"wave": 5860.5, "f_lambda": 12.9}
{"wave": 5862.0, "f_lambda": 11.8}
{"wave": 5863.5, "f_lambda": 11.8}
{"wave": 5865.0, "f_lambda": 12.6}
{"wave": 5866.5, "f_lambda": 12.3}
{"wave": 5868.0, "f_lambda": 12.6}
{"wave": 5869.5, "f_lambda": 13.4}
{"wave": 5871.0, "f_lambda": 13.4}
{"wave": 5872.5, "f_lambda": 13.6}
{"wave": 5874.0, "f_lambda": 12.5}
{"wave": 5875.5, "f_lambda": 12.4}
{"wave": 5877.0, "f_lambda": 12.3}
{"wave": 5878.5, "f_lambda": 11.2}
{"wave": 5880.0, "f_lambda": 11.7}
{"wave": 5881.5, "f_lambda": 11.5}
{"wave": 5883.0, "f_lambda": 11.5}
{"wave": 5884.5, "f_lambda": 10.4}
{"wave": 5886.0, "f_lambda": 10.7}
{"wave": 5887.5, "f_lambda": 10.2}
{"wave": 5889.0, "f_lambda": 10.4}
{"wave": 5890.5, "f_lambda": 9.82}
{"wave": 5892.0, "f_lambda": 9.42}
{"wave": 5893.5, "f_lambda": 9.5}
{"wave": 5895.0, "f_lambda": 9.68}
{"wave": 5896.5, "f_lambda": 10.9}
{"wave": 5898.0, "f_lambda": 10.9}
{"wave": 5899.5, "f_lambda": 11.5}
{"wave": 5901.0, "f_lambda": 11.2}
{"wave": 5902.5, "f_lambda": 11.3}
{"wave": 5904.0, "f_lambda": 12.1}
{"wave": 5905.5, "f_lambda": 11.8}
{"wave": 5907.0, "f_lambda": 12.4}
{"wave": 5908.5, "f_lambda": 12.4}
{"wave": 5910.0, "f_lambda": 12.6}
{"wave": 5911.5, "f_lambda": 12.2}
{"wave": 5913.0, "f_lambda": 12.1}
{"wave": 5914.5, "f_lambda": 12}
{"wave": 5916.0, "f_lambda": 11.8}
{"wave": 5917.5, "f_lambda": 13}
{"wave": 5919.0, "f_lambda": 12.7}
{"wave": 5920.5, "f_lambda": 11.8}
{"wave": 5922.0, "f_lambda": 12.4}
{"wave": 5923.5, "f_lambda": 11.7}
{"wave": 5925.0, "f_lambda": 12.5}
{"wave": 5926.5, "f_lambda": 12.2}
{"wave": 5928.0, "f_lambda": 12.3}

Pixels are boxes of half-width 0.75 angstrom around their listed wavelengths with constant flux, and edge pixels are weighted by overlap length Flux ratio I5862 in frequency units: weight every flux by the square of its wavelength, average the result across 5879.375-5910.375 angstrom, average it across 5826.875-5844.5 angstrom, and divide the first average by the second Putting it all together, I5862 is 0.87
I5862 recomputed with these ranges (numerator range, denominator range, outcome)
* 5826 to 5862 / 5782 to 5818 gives 1.01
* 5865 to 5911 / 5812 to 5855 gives 0.90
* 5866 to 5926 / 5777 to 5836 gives 0.94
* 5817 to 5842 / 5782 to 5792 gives 1.06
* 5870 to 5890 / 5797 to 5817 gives 0.91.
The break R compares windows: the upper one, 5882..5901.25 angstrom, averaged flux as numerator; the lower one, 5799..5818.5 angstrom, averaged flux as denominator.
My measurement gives 0.80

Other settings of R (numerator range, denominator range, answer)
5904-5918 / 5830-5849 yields 0.94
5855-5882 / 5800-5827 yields 0.94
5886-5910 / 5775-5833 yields 0.86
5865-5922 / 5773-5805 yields 0.93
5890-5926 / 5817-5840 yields 0.90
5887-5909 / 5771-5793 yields 0.88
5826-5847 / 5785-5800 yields 1.03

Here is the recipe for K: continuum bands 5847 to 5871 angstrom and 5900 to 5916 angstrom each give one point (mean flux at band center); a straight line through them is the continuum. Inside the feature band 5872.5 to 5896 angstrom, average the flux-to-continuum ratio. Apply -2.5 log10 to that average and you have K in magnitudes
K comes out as 0.12 mag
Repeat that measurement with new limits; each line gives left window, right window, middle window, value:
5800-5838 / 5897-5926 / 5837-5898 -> 0.045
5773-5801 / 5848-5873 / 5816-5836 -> -0.041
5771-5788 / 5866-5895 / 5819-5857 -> -0.100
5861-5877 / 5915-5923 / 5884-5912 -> 0.132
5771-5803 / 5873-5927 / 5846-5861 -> -0.073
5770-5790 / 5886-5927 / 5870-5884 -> -0.049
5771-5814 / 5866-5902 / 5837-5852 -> -0.103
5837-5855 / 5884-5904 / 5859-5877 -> -0.075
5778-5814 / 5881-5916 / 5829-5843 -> -0.080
